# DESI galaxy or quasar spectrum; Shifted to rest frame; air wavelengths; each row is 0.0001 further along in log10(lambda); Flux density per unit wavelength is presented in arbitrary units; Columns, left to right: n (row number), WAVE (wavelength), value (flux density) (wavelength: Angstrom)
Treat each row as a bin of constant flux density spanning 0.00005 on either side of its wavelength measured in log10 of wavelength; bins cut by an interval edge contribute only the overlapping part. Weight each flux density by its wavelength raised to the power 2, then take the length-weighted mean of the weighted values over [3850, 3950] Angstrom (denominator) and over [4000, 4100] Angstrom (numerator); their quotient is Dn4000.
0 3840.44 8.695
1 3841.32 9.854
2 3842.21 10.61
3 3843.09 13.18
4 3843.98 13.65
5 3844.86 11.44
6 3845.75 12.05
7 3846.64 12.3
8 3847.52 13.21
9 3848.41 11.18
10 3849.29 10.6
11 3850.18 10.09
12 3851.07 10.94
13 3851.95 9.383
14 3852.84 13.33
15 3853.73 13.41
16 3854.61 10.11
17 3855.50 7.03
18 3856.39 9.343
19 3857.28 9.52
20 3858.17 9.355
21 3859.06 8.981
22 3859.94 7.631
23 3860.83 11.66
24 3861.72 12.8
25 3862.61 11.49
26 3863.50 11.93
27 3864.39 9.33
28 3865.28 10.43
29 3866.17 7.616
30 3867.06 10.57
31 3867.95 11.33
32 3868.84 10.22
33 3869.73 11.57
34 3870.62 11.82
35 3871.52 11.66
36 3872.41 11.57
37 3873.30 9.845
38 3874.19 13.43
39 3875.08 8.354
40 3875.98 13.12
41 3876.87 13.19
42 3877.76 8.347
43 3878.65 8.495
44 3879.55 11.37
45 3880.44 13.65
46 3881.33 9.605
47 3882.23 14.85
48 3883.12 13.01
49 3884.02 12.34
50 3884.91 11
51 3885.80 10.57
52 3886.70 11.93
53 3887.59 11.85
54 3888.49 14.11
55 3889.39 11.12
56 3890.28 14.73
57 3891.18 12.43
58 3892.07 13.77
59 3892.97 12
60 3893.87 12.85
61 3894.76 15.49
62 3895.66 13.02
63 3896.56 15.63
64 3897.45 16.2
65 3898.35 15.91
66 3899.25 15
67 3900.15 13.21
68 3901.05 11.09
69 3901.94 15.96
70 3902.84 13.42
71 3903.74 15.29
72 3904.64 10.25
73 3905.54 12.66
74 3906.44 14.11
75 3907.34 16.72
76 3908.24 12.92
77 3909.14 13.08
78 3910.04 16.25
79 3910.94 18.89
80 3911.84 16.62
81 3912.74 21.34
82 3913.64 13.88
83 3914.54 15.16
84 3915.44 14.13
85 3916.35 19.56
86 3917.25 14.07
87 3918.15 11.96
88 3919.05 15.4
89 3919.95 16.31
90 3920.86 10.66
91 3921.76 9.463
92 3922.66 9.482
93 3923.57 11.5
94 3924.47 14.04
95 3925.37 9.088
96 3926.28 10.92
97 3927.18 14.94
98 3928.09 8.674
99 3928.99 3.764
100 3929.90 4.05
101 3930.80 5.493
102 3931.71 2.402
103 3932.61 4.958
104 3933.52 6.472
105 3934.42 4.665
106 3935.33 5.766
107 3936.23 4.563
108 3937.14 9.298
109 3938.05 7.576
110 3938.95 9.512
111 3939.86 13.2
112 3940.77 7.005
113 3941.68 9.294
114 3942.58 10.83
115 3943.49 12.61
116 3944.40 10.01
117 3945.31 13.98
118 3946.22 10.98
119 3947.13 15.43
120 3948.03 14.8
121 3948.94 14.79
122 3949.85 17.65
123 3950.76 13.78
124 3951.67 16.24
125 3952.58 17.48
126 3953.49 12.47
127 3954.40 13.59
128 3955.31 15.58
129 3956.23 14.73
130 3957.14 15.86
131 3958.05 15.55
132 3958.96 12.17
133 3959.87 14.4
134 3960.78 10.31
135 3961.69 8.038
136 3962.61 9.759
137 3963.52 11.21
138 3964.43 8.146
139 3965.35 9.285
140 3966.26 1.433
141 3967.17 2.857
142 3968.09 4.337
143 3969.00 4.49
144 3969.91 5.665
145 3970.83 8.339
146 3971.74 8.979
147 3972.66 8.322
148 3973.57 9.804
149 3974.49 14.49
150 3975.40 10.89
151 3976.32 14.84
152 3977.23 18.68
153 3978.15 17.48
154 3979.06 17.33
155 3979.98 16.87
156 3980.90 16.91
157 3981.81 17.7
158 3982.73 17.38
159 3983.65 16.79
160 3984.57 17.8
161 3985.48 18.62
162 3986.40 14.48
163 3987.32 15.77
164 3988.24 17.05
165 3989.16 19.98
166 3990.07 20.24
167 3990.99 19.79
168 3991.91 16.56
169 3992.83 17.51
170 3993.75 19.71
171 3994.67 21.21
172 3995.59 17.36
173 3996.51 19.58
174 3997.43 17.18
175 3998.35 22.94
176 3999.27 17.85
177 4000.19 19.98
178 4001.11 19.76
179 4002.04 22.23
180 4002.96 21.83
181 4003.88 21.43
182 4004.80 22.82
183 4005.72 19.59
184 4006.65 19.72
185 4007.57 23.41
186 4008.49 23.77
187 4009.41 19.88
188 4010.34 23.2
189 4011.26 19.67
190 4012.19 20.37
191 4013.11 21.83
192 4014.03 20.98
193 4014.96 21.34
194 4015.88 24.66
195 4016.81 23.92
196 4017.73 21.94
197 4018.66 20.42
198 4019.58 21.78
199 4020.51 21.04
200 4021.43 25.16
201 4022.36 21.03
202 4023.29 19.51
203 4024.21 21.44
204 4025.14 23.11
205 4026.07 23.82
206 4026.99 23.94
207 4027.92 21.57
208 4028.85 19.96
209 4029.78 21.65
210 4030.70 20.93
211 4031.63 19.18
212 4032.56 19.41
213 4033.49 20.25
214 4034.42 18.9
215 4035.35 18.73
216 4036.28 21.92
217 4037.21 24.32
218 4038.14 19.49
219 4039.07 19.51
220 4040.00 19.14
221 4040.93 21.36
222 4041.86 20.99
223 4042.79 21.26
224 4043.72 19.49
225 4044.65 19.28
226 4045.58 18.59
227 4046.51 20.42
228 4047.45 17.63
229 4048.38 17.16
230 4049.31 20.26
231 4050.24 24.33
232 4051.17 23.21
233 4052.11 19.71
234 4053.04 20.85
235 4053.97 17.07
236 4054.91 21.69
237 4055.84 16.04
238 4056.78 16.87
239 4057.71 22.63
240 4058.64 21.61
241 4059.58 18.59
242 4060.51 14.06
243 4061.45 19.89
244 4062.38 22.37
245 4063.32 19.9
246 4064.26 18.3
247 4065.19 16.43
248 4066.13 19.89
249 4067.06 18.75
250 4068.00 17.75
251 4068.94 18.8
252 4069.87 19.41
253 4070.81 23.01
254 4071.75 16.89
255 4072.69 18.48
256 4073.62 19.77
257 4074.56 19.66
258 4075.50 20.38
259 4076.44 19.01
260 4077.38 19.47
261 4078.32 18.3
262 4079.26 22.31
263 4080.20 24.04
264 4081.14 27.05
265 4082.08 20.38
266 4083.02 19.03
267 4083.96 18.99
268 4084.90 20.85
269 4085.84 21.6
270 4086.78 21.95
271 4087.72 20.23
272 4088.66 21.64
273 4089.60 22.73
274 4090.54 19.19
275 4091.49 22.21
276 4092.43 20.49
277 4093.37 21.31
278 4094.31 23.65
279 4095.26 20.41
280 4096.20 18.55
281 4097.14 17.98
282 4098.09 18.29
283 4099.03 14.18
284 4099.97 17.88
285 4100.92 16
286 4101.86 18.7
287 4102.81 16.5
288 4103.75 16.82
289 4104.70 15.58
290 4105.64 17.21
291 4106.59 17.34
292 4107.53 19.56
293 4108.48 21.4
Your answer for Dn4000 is 1.89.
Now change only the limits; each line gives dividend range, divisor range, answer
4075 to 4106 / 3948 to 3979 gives 1.80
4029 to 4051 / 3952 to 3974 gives 2.07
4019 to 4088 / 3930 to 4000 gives 1.64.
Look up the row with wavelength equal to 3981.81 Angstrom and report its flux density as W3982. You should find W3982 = 17.7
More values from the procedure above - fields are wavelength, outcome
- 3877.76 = 8.347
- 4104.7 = 15.58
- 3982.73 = 17.38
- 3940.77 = 7.005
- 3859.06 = 8.981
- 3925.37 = 9.088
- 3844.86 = 11.44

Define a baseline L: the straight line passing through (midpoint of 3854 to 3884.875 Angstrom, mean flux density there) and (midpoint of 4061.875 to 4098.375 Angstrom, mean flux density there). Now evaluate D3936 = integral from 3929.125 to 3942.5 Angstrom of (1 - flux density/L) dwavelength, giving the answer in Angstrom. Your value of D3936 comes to 6.81 Angstrom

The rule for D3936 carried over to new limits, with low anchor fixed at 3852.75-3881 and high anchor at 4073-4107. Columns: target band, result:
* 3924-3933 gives 3.61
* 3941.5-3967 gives 3.11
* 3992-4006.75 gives -3.60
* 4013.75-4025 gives -3.43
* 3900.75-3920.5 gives -4.00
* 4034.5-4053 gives -2.60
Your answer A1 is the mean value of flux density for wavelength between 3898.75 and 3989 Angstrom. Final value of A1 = 12.3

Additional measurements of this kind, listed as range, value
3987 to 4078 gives 20.2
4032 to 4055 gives 20.2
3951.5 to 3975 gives 10.4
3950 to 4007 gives 15.1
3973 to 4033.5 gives 19.7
